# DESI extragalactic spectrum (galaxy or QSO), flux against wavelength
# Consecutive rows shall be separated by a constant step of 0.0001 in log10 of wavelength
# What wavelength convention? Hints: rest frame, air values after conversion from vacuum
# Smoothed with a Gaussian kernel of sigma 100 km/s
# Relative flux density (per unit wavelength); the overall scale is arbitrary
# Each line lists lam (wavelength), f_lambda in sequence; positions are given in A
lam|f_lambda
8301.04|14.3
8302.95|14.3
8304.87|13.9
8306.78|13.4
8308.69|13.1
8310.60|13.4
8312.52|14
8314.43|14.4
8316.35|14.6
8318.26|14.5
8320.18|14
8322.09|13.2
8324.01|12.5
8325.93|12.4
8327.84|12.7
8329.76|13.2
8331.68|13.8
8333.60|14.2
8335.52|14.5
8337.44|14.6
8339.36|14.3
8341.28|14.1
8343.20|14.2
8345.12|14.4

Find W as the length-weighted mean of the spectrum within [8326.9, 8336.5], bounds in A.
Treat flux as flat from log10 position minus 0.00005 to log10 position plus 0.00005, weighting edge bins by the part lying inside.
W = 13.7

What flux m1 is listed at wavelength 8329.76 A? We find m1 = 13.2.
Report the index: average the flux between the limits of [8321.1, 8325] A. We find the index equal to 12.9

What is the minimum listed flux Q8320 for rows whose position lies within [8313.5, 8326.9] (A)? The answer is 12.4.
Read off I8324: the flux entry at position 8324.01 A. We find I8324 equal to 12.5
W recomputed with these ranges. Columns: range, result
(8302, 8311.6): 13.6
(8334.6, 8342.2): 14.4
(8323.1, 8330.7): 12.7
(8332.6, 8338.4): 14.4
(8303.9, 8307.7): 13.6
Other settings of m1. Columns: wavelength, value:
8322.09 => 13.2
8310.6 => 13.4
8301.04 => 14.3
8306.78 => 13.4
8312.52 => 14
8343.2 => 14.2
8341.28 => 14.1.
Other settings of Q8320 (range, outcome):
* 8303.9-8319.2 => 13.1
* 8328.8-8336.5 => 13.2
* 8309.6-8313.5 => 13.4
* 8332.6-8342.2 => 14.1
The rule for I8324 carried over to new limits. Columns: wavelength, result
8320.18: 14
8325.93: 12.4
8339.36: 14.3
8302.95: 14.3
